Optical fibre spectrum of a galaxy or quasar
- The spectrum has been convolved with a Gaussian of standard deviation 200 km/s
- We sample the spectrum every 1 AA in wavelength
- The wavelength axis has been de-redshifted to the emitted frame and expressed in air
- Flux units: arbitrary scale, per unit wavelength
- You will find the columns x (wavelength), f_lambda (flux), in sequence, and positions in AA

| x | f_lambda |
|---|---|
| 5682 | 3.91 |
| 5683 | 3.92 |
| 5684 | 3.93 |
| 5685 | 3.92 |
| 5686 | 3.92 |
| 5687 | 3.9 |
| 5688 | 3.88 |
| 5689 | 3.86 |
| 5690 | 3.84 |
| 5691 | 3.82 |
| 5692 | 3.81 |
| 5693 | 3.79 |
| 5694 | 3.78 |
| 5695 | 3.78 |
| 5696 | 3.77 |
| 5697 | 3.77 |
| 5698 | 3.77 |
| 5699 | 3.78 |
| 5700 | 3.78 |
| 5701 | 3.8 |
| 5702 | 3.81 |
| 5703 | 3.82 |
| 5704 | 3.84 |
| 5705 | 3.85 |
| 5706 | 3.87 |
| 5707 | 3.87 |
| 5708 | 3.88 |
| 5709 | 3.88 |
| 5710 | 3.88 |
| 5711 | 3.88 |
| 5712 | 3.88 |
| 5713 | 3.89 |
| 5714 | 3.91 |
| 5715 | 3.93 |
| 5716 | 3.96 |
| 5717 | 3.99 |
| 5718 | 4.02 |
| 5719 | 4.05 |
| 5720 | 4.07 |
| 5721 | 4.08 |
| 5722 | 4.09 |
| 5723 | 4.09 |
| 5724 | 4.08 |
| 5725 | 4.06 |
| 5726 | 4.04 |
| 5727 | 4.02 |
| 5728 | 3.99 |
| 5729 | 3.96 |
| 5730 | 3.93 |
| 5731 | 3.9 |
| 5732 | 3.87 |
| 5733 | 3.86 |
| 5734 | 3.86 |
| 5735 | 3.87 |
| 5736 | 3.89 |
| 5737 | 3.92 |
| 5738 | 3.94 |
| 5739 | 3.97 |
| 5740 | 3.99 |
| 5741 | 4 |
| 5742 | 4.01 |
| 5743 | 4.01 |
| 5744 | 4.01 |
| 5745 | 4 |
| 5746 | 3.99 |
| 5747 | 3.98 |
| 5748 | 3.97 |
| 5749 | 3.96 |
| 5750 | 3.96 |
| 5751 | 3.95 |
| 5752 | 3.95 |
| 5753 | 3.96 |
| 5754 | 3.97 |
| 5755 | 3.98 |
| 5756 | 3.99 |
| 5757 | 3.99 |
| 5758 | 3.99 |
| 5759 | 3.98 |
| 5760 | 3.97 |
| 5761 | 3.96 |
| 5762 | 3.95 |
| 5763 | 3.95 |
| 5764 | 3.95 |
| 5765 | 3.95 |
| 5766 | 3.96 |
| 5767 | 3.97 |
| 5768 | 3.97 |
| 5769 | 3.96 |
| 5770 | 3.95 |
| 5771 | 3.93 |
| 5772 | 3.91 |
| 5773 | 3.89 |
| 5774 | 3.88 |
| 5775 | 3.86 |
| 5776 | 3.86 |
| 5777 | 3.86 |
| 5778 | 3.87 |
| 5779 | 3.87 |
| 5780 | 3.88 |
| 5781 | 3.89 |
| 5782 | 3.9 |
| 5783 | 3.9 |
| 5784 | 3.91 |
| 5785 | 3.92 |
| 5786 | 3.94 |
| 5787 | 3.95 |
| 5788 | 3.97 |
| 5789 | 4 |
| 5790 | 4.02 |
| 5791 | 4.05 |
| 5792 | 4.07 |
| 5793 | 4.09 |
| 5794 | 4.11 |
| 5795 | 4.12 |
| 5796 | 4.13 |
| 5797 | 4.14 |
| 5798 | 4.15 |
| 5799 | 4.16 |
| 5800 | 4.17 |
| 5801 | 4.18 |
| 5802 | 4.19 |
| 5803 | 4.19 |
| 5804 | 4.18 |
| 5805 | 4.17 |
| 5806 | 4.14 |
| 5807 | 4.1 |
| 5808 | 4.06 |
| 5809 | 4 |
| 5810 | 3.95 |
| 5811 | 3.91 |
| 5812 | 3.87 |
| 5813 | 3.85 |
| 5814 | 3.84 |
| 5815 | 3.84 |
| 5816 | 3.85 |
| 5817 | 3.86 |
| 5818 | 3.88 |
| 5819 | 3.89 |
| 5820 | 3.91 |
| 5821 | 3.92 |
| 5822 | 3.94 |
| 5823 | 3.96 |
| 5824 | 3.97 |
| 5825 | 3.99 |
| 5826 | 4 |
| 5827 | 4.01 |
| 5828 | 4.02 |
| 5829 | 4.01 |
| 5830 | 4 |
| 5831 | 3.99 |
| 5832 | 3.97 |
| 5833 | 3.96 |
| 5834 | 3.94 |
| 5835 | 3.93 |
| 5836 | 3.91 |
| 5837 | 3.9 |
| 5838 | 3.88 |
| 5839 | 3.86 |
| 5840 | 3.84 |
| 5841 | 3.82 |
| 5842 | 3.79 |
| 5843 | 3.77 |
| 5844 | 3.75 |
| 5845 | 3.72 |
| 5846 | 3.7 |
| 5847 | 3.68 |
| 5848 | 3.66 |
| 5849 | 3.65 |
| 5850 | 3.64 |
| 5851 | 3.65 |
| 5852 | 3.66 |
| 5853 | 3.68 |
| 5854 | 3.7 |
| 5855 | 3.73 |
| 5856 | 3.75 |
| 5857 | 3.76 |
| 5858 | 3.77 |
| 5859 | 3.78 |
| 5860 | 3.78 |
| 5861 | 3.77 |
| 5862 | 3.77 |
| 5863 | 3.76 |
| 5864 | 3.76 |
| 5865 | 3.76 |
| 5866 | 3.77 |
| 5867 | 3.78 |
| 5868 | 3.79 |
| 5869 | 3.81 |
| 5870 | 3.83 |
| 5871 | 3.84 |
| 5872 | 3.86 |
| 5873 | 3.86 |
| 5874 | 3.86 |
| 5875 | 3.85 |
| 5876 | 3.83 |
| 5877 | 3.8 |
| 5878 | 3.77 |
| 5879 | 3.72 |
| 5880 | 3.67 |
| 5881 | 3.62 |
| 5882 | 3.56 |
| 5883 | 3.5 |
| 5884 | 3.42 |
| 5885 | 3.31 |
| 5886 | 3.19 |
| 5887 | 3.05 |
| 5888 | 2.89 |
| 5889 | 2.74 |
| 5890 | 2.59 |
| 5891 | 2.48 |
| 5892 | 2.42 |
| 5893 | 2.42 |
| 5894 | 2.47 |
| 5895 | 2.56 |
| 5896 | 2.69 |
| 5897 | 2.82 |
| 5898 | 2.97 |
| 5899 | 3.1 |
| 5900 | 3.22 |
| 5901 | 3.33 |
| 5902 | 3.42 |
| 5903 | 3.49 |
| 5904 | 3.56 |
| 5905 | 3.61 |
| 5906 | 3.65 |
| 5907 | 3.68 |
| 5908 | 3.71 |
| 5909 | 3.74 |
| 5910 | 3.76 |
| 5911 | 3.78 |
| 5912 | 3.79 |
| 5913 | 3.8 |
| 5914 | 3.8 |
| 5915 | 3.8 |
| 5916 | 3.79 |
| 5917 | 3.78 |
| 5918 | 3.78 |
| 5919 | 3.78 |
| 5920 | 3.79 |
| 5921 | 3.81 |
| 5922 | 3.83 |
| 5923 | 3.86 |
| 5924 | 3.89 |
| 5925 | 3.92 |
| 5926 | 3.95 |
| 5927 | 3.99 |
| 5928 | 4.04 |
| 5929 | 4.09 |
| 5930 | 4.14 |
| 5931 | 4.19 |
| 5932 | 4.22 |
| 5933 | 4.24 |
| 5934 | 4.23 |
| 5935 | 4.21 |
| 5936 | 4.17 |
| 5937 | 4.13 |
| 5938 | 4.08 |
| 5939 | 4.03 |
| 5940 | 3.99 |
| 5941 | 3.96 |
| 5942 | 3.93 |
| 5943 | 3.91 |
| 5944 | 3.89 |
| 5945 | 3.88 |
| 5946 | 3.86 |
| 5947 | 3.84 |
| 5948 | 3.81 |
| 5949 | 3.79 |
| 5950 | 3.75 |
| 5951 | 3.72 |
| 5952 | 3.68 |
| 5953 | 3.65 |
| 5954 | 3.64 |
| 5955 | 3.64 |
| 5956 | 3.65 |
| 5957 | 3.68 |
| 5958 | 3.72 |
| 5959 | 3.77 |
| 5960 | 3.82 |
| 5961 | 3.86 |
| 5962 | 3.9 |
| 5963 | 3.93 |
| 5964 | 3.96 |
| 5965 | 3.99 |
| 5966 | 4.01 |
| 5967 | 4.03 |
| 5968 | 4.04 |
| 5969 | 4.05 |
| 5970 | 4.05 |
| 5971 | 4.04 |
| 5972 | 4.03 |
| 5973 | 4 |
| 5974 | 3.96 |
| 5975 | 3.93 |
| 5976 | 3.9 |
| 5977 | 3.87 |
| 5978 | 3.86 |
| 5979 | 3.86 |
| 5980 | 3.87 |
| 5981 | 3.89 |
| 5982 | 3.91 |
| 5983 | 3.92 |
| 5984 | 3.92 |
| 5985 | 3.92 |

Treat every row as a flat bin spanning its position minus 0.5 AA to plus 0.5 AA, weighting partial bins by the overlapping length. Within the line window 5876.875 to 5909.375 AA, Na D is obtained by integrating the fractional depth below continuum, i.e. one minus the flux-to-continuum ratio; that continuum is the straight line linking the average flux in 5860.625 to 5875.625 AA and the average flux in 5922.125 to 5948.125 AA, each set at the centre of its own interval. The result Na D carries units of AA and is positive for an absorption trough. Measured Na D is 5.7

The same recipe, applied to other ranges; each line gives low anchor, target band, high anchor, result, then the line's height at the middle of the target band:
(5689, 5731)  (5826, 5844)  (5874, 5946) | -0.9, 3.72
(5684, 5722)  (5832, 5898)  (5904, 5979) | 5.6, 3.89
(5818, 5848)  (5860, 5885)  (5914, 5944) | 1.2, 3.93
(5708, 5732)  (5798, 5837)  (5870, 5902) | -4.9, 3.55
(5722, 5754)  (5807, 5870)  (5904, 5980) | 1.4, 3.93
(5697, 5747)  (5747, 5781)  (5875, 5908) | -1.6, 3.76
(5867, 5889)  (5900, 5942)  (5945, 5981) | -1.5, 3.73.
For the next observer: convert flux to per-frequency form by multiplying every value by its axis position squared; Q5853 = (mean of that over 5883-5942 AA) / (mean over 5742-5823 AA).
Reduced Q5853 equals 0.94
